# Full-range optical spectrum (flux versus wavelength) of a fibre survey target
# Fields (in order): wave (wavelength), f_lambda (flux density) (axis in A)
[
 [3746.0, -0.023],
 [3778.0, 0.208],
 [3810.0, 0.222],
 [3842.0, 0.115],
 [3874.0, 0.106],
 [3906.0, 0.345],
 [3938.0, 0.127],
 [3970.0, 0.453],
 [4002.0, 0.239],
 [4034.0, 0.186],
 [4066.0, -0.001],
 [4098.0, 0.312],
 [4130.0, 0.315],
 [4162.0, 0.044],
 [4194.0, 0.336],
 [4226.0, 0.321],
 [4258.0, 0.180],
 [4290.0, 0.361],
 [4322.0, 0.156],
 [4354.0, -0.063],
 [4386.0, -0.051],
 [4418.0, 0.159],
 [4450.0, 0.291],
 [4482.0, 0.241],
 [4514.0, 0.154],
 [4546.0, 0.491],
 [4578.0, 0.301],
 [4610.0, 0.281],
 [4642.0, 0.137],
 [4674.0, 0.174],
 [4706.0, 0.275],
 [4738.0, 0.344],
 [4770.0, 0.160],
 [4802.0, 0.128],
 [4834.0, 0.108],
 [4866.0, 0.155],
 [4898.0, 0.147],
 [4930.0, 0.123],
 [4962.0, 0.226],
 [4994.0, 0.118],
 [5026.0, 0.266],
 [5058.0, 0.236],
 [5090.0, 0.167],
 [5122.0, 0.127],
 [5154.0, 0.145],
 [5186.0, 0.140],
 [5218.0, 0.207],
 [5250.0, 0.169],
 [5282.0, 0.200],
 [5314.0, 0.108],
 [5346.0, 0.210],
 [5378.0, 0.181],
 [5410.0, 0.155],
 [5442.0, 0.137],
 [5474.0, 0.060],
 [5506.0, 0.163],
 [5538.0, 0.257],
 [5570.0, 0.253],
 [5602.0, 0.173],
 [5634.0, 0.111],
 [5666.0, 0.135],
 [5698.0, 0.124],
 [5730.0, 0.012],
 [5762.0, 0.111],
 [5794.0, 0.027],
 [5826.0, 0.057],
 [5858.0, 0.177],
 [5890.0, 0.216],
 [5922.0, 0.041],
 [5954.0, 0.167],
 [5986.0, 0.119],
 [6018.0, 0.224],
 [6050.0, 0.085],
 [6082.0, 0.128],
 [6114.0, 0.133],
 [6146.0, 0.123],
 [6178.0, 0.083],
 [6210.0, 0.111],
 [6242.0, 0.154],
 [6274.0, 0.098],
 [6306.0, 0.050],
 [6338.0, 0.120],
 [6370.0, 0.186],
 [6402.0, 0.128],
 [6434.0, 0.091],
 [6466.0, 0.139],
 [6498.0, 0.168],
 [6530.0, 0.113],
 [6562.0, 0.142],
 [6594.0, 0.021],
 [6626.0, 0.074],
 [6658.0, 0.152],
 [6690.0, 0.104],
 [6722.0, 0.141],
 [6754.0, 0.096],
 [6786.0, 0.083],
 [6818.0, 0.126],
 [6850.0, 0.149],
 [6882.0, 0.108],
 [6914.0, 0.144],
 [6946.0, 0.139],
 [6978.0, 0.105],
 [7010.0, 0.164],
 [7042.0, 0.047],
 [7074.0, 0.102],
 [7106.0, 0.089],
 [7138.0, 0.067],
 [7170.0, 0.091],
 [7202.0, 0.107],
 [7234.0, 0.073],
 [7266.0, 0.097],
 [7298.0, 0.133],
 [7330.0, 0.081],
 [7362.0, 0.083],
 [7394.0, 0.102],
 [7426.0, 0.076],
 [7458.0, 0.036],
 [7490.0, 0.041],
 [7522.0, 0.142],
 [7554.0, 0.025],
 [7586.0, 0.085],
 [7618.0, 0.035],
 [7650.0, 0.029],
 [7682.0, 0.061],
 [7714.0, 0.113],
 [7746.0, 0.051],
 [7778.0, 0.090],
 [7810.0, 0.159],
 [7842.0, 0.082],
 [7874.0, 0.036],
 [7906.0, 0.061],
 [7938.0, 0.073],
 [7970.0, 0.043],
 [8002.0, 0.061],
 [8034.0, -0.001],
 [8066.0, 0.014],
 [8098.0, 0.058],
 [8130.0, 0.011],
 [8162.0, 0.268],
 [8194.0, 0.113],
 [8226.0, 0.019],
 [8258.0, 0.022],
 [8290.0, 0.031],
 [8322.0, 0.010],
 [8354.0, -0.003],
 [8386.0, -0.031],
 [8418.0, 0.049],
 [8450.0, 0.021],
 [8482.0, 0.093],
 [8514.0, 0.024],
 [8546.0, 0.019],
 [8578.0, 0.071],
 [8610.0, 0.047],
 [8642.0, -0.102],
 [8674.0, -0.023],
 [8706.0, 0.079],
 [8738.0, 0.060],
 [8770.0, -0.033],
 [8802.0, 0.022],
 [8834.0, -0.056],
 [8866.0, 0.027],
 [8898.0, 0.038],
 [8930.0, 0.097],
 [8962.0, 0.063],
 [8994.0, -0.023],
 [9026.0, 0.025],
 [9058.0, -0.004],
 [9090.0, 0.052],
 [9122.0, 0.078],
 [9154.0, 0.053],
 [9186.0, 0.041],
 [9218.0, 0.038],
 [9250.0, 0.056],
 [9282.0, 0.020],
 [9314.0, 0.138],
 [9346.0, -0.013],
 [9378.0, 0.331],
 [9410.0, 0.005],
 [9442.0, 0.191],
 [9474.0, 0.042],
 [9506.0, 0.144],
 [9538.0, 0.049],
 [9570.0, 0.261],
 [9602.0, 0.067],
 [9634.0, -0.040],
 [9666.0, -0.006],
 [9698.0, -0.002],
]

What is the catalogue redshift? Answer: 1.19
